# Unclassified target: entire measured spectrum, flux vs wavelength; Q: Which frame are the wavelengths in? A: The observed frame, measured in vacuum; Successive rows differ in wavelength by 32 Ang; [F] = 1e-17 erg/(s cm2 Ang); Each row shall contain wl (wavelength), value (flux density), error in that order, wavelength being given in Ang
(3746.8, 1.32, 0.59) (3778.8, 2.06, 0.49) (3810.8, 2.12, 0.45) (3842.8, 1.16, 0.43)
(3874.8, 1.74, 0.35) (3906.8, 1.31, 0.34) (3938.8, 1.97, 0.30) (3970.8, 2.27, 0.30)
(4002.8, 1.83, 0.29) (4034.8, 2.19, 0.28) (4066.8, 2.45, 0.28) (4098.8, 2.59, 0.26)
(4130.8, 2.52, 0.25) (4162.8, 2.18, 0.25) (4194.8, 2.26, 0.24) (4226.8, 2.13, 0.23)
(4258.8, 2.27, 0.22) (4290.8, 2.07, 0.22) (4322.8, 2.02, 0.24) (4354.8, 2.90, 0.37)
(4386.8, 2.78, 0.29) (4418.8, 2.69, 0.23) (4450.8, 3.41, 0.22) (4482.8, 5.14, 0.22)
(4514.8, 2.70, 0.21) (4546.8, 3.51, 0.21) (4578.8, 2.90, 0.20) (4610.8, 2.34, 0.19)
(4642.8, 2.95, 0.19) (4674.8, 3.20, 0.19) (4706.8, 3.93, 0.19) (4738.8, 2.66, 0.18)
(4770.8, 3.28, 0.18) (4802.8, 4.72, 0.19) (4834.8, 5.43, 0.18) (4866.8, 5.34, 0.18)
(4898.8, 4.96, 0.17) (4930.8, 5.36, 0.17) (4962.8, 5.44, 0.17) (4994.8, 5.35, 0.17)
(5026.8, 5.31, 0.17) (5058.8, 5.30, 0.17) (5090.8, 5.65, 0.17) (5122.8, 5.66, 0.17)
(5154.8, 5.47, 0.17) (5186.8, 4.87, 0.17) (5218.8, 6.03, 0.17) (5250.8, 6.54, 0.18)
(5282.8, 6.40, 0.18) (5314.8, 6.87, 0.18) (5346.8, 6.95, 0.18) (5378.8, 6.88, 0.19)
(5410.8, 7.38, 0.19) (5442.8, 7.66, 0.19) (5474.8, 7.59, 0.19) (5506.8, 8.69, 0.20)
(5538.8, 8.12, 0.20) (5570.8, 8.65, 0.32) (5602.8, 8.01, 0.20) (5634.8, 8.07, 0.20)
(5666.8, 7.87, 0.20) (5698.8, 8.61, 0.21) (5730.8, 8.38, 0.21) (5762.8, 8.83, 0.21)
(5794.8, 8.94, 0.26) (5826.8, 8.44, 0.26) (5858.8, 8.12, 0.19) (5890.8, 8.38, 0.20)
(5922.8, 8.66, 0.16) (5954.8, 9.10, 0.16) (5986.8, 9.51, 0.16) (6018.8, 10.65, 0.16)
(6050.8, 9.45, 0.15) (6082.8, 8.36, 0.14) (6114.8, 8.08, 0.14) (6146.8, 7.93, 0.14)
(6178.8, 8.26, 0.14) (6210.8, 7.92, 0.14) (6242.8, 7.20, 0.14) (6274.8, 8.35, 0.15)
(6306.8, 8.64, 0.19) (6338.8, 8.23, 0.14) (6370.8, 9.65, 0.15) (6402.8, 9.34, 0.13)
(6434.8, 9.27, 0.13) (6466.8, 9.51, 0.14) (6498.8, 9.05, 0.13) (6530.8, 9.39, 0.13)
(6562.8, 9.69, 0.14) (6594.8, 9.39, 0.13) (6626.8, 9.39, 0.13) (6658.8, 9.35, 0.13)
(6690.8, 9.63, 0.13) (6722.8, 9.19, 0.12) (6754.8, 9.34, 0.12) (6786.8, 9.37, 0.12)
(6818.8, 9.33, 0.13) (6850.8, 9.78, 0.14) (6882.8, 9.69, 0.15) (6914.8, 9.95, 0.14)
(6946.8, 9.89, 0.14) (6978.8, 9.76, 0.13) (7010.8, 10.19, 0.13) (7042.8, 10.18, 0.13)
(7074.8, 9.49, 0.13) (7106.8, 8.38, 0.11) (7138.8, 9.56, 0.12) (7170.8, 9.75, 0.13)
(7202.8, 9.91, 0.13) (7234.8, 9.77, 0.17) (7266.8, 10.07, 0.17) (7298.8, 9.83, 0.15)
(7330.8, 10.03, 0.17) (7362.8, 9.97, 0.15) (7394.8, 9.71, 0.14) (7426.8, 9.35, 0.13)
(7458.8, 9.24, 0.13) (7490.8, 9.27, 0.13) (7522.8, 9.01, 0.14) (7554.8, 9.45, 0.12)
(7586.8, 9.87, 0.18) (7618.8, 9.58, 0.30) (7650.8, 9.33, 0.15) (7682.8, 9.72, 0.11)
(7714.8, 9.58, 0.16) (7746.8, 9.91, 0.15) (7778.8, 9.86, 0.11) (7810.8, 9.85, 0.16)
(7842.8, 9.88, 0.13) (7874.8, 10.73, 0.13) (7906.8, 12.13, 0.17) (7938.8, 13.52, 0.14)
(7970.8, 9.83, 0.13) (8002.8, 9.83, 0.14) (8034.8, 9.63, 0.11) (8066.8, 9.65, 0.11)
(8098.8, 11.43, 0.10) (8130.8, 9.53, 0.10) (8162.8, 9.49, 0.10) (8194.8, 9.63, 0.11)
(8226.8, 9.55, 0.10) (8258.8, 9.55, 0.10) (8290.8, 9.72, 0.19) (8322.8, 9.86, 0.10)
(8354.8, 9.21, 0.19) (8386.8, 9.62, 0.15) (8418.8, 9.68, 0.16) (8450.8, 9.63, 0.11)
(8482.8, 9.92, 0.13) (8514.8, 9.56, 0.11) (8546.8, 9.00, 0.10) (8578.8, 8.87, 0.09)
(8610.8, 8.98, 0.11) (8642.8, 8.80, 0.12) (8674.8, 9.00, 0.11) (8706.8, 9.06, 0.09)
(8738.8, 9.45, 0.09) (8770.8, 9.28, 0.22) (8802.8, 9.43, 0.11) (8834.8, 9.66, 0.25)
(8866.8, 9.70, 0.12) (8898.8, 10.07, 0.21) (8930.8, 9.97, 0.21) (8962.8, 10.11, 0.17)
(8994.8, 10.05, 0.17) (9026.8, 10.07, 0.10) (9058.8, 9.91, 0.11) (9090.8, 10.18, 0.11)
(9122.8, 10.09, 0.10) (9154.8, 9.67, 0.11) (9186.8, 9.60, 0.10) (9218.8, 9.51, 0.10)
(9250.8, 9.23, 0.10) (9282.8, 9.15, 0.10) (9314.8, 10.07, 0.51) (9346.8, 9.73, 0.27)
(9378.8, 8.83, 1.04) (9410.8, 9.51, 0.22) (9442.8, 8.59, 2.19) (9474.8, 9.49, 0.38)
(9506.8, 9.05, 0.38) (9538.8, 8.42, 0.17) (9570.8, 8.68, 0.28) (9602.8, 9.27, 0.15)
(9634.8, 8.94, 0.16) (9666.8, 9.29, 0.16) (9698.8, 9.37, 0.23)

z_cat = 0.20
